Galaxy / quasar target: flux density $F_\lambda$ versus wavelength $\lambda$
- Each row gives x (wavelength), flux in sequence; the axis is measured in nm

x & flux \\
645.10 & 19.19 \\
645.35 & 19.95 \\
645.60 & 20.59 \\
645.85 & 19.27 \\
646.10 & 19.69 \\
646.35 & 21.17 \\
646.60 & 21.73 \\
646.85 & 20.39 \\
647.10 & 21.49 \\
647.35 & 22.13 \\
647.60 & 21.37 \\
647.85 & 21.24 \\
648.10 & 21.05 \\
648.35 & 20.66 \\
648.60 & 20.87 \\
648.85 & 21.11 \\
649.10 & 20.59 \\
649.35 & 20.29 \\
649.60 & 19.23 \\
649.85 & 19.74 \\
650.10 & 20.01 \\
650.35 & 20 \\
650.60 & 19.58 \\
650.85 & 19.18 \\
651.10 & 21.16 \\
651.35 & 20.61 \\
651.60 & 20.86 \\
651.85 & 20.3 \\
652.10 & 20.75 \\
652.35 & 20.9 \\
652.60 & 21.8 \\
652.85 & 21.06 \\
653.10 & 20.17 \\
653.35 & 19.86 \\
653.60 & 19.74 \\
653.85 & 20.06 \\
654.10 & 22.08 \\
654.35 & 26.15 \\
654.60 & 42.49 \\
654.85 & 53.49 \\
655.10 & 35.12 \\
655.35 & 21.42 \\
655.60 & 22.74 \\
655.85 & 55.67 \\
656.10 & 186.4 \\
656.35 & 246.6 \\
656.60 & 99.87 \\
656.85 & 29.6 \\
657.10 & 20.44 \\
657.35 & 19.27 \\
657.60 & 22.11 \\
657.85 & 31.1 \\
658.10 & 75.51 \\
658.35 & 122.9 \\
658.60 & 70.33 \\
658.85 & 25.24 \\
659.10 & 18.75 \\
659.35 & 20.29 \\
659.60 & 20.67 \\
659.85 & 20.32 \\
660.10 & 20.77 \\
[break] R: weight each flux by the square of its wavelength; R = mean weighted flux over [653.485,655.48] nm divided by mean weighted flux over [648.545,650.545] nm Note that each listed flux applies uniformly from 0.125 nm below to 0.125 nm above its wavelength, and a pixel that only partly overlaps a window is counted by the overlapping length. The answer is 1.5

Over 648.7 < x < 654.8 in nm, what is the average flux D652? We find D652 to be 22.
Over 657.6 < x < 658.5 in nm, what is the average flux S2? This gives 68.8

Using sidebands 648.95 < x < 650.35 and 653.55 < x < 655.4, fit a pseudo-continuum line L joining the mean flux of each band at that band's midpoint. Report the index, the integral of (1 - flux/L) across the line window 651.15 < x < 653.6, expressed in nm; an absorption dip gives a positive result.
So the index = 0.50 nm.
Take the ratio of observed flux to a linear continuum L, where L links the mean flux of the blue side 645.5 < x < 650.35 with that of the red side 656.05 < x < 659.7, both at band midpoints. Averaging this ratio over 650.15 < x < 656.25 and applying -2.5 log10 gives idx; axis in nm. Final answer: 0.39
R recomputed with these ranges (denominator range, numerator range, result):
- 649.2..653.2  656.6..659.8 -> 2.09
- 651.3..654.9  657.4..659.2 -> 2.16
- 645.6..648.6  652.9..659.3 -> 2.58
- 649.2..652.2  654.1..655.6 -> 1.69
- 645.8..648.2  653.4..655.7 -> 1.41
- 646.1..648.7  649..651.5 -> 0.96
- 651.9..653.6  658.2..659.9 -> 2.17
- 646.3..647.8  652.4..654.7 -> 1.12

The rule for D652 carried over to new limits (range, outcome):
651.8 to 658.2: 46.1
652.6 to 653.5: 20.5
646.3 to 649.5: 21.1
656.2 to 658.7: 74.9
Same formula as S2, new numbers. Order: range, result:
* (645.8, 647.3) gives 20.8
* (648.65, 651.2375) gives 20.1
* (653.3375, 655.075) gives 30.1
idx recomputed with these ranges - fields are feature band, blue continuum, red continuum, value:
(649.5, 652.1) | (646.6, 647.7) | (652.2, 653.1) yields 0.057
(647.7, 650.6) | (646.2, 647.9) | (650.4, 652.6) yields 0.028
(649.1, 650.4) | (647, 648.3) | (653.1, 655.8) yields 0.187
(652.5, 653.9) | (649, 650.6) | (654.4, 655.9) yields 0.441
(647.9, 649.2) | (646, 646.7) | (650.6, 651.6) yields -0.015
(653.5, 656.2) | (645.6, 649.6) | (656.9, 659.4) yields -0.214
